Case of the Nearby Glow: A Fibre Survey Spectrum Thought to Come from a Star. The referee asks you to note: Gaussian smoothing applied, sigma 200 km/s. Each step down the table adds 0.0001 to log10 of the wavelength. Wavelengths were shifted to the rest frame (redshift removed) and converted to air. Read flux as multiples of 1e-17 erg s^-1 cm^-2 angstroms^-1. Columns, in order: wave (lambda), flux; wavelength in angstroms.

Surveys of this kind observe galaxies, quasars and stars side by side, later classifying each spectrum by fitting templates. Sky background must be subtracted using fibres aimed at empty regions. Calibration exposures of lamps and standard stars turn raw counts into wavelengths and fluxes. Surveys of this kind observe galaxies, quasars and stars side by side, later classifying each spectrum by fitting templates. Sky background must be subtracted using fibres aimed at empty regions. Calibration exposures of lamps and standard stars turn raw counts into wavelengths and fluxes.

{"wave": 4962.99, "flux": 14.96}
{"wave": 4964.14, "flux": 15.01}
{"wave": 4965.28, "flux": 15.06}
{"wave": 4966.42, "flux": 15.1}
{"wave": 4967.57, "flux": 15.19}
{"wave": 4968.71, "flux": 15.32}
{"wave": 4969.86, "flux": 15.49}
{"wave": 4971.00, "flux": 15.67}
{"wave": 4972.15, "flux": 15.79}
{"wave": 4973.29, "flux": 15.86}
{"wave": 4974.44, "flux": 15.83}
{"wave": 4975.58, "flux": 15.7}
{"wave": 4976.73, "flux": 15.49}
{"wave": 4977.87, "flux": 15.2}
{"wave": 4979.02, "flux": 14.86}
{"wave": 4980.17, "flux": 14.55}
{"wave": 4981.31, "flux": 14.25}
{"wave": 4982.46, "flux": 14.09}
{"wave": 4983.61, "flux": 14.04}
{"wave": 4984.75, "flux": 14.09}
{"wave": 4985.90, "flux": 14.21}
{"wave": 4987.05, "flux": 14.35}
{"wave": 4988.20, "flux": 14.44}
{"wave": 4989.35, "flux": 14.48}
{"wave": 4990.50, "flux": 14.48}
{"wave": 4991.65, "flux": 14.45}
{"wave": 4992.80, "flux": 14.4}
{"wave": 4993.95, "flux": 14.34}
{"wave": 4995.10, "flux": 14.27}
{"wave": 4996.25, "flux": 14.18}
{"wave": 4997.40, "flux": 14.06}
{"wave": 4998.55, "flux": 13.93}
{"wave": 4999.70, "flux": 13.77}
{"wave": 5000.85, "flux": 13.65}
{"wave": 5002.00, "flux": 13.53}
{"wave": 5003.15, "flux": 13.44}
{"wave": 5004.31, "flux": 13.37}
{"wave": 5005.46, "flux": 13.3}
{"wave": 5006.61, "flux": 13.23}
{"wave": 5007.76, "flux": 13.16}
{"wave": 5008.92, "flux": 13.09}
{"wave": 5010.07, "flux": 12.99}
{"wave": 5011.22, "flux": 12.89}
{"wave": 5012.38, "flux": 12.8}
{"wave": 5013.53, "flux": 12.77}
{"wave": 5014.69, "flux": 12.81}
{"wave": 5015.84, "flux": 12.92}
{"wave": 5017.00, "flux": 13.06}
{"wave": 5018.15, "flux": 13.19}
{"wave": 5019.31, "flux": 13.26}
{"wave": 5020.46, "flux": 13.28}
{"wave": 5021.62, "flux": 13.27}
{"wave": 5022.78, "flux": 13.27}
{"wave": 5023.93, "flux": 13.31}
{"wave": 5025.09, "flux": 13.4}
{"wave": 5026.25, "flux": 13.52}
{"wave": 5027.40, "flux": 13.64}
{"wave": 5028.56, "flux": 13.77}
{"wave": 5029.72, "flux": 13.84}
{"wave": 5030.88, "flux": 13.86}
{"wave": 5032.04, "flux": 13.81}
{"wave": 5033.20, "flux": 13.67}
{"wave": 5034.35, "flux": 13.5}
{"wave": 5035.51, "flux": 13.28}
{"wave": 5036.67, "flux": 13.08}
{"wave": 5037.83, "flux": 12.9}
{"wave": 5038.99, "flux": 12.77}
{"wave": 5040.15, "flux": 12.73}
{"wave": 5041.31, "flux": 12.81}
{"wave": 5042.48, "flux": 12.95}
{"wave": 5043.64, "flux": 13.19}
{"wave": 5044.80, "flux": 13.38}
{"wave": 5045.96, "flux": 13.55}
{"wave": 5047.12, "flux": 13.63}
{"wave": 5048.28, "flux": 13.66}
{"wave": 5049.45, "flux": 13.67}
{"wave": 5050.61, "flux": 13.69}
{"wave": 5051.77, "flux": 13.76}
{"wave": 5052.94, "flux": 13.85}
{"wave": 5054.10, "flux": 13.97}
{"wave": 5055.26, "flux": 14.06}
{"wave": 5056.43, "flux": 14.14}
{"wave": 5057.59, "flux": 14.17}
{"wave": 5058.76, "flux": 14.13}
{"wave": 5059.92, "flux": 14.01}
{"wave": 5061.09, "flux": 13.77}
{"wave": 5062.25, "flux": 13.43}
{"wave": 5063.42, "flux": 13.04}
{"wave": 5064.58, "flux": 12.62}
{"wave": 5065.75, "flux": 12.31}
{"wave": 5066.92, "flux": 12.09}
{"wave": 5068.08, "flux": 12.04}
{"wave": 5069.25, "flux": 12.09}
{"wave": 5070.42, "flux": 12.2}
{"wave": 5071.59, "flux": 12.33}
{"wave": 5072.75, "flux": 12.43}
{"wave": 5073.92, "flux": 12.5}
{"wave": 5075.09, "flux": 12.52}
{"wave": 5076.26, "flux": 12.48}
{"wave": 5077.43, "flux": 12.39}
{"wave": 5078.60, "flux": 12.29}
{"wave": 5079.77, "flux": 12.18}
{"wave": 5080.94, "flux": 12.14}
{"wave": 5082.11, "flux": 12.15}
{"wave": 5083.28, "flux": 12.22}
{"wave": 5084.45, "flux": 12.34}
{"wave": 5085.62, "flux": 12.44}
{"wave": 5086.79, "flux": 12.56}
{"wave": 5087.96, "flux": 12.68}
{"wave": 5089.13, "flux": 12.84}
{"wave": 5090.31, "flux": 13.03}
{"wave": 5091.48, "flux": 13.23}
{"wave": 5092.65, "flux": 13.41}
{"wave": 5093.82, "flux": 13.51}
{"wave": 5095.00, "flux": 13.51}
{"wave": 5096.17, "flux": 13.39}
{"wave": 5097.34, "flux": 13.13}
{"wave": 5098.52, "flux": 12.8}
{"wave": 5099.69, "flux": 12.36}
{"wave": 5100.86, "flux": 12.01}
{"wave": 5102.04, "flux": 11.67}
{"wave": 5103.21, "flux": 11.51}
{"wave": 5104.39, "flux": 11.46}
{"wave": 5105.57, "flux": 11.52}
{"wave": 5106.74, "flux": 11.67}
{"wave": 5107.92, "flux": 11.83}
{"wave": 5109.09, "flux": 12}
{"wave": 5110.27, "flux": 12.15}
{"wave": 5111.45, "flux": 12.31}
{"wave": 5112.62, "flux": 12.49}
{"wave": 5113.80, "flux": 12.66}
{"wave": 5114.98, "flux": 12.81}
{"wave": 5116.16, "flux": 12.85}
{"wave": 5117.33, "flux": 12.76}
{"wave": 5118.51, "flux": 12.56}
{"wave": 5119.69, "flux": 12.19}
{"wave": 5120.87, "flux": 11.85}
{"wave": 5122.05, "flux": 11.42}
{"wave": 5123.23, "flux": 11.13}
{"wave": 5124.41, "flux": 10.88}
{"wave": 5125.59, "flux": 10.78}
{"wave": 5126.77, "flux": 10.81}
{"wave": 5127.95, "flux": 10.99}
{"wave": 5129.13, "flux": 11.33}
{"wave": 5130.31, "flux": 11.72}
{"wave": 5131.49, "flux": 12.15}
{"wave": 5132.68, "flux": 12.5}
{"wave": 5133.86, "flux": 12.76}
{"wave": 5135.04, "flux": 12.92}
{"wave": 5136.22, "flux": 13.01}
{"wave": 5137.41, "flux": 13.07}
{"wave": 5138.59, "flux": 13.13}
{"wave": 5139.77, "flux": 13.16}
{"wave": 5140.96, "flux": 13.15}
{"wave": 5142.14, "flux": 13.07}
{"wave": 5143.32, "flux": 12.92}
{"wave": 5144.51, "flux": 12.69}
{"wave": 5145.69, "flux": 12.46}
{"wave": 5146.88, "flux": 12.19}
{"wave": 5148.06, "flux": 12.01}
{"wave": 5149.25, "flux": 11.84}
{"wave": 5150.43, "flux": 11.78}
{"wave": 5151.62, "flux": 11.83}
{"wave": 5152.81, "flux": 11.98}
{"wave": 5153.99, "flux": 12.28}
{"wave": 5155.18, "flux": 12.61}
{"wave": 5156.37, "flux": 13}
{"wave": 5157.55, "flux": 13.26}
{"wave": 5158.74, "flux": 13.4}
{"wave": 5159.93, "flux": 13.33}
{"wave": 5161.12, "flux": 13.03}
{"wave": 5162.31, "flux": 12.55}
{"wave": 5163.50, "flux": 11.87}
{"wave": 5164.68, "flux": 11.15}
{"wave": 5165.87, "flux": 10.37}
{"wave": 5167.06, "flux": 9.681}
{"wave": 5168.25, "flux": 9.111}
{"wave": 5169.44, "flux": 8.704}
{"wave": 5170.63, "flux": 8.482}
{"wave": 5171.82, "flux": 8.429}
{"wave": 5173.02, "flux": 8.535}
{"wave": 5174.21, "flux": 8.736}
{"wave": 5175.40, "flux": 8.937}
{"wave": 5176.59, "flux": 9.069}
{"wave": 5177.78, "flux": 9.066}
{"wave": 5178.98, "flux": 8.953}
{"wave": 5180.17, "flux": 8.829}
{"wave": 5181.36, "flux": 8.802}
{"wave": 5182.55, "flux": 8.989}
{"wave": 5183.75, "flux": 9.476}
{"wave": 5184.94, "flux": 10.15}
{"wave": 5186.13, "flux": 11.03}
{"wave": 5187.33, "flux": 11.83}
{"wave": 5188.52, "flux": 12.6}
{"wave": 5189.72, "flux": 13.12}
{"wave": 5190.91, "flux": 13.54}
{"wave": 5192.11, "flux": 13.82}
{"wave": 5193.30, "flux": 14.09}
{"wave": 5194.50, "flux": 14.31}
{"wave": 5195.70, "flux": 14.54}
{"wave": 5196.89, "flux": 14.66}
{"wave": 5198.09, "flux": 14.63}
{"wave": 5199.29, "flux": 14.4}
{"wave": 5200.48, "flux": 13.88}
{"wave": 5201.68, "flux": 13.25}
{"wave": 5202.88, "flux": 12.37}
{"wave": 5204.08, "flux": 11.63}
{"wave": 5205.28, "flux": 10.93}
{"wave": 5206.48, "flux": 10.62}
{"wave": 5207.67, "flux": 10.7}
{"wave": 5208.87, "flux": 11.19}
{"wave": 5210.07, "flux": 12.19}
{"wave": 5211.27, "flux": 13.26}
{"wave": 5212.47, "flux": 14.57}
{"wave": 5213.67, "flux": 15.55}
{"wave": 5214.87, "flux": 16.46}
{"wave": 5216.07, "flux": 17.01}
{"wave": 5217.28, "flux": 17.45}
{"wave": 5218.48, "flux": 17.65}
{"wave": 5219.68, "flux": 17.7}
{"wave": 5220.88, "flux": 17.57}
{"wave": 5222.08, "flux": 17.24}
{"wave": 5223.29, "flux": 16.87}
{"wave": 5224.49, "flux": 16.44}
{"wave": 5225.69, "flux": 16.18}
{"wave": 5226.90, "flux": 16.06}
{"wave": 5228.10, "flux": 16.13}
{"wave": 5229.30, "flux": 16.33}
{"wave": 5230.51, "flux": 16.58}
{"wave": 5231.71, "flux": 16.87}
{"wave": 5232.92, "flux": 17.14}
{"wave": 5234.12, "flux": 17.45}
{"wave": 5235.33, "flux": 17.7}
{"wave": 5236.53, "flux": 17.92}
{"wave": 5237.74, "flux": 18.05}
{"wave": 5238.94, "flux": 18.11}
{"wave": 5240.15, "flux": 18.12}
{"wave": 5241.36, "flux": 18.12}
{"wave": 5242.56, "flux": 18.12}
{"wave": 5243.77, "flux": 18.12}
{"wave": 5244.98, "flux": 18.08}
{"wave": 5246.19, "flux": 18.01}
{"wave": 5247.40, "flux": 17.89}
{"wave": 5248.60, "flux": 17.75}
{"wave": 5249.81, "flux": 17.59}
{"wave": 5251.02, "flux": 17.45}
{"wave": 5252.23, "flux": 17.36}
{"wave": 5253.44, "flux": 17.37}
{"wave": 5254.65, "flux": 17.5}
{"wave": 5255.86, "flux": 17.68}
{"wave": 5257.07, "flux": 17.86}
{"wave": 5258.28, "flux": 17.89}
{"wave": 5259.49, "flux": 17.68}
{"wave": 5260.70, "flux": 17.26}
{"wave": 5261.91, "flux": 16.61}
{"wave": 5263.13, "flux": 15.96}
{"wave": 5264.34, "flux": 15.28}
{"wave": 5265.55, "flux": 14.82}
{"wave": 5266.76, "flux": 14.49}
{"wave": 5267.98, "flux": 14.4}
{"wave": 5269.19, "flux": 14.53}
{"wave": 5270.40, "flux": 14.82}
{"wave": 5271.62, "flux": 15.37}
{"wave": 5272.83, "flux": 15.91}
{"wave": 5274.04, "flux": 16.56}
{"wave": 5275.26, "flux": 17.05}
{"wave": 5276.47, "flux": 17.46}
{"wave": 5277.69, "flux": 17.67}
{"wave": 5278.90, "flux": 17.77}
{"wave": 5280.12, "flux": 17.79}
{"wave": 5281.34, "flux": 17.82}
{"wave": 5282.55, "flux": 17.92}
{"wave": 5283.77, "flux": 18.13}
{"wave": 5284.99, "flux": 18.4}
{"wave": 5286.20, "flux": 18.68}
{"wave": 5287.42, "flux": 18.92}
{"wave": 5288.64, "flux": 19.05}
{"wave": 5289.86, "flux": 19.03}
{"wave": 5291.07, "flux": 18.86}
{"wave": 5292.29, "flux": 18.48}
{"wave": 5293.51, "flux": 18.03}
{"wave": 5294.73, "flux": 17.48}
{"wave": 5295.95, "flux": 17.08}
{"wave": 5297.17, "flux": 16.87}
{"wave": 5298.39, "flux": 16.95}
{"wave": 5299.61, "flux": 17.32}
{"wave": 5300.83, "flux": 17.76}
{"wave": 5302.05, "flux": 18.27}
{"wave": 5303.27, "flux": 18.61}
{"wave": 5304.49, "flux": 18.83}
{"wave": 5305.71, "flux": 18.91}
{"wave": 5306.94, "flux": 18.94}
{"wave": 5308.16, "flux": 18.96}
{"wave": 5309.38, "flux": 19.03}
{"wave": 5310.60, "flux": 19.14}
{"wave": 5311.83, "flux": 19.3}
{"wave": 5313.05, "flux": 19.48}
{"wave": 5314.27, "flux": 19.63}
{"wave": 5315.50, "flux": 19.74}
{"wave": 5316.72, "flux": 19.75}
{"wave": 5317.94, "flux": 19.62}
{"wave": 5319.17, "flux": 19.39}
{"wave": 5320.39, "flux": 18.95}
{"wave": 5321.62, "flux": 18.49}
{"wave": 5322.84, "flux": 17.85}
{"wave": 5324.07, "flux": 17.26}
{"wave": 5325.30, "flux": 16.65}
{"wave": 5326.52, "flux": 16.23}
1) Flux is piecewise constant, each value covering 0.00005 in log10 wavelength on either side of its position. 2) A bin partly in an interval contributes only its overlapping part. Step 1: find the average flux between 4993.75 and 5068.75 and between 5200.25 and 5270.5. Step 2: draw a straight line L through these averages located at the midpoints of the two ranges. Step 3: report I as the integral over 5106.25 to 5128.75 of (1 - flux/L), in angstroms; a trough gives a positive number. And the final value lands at 4.1 angstroms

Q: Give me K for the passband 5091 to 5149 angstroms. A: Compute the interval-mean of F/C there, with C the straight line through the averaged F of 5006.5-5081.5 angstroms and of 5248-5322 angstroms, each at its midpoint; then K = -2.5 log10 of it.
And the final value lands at 0.18 mag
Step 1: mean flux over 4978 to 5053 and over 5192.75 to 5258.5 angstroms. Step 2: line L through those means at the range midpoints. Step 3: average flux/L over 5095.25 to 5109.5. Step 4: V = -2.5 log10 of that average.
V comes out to 0.20 mag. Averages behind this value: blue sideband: 13.6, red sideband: 16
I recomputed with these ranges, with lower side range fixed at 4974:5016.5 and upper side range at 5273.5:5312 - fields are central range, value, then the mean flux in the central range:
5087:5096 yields 1.27 angstroms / 13.2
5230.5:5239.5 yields -0.10 angstroms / 17.5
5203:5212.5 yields 2.92 angstroms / 11.8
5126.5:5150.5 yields 5.38 angstroms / 12.4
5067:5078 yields 2.00 angstroms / 12.3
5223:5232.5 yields 0.44 angstroms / 16.4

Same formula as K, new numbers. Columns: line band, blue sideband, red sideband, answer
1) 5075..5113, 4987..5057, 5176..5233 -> 0.10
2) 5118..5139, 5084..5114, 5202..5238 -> 0.11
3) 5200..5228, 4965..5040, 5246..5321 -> 0.15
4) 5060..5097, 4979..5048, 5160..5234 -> 0.06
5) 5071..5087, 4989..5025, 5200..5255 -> 0.16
